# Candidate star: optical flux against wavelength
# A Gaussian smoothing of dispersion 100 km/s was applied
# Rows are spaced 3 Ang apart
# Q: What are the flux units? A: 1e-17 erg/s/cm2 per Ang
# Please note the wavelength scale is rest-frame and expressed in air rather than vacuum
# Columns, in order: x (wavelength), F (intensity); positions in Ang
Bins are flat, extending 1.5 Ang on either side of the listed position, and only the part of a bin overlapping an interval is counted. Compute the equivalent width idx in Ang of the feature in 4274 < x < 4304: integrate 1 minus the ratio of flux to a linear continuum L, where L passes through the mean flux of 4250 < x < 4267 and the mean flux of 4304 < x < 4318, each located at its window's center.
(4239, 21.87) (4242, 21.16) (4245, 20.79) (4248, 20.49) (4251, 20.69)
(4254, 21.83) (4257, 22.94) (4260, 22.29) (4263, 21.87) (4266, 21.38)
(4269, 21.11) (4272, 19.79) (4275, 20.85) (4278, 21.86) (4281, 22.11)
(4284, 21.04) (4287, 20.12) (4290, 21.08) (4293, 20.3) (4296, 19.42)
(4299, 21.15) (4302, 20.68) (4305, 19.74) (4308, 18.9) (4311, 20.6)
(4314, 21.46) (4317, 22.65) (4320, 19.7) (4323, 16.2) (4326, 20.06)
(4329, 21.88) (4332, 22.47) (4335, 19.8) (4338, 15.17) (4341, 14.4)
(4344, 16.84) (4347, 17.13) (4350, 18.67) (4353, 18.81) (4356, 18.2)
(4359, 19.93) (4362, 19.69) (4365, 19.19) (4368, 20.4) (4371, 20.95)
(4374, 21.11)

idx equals 0.4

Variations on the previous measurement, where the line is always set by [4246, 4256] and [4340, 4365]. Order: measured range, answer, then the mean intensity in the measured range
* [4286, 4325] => -1.3 Ang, 20.2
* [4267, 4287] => -0.7 Ang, 21.1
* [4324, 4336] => -1.4 Ang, 20.9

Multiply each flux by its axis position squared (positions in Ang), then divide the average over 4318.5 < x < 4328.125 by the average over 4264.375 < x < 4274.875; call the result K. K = 0.93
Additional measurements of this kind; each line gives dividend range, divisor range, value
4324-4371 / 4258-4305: 0.93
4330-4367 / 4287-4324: 0.93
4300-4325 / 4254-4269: 0.93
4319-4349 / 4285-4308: 0.92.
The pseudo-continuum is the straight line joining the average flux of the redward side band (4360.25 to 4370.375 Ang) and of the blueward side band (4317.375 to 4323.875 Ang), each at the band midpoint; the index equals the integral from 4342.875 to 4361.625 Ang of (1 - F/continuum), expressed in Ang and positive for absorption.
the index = 1.2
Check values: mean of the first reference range 18.9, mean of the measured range 18.4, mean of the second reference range 19.9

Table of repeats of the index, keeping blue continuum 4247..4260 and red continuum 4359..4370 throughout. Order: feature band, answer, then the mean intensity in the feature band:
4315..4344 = 1.9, 19.1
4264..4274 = 0.3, 20.8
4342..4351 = 1.3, 17.3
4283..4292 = 0.2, 20.7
